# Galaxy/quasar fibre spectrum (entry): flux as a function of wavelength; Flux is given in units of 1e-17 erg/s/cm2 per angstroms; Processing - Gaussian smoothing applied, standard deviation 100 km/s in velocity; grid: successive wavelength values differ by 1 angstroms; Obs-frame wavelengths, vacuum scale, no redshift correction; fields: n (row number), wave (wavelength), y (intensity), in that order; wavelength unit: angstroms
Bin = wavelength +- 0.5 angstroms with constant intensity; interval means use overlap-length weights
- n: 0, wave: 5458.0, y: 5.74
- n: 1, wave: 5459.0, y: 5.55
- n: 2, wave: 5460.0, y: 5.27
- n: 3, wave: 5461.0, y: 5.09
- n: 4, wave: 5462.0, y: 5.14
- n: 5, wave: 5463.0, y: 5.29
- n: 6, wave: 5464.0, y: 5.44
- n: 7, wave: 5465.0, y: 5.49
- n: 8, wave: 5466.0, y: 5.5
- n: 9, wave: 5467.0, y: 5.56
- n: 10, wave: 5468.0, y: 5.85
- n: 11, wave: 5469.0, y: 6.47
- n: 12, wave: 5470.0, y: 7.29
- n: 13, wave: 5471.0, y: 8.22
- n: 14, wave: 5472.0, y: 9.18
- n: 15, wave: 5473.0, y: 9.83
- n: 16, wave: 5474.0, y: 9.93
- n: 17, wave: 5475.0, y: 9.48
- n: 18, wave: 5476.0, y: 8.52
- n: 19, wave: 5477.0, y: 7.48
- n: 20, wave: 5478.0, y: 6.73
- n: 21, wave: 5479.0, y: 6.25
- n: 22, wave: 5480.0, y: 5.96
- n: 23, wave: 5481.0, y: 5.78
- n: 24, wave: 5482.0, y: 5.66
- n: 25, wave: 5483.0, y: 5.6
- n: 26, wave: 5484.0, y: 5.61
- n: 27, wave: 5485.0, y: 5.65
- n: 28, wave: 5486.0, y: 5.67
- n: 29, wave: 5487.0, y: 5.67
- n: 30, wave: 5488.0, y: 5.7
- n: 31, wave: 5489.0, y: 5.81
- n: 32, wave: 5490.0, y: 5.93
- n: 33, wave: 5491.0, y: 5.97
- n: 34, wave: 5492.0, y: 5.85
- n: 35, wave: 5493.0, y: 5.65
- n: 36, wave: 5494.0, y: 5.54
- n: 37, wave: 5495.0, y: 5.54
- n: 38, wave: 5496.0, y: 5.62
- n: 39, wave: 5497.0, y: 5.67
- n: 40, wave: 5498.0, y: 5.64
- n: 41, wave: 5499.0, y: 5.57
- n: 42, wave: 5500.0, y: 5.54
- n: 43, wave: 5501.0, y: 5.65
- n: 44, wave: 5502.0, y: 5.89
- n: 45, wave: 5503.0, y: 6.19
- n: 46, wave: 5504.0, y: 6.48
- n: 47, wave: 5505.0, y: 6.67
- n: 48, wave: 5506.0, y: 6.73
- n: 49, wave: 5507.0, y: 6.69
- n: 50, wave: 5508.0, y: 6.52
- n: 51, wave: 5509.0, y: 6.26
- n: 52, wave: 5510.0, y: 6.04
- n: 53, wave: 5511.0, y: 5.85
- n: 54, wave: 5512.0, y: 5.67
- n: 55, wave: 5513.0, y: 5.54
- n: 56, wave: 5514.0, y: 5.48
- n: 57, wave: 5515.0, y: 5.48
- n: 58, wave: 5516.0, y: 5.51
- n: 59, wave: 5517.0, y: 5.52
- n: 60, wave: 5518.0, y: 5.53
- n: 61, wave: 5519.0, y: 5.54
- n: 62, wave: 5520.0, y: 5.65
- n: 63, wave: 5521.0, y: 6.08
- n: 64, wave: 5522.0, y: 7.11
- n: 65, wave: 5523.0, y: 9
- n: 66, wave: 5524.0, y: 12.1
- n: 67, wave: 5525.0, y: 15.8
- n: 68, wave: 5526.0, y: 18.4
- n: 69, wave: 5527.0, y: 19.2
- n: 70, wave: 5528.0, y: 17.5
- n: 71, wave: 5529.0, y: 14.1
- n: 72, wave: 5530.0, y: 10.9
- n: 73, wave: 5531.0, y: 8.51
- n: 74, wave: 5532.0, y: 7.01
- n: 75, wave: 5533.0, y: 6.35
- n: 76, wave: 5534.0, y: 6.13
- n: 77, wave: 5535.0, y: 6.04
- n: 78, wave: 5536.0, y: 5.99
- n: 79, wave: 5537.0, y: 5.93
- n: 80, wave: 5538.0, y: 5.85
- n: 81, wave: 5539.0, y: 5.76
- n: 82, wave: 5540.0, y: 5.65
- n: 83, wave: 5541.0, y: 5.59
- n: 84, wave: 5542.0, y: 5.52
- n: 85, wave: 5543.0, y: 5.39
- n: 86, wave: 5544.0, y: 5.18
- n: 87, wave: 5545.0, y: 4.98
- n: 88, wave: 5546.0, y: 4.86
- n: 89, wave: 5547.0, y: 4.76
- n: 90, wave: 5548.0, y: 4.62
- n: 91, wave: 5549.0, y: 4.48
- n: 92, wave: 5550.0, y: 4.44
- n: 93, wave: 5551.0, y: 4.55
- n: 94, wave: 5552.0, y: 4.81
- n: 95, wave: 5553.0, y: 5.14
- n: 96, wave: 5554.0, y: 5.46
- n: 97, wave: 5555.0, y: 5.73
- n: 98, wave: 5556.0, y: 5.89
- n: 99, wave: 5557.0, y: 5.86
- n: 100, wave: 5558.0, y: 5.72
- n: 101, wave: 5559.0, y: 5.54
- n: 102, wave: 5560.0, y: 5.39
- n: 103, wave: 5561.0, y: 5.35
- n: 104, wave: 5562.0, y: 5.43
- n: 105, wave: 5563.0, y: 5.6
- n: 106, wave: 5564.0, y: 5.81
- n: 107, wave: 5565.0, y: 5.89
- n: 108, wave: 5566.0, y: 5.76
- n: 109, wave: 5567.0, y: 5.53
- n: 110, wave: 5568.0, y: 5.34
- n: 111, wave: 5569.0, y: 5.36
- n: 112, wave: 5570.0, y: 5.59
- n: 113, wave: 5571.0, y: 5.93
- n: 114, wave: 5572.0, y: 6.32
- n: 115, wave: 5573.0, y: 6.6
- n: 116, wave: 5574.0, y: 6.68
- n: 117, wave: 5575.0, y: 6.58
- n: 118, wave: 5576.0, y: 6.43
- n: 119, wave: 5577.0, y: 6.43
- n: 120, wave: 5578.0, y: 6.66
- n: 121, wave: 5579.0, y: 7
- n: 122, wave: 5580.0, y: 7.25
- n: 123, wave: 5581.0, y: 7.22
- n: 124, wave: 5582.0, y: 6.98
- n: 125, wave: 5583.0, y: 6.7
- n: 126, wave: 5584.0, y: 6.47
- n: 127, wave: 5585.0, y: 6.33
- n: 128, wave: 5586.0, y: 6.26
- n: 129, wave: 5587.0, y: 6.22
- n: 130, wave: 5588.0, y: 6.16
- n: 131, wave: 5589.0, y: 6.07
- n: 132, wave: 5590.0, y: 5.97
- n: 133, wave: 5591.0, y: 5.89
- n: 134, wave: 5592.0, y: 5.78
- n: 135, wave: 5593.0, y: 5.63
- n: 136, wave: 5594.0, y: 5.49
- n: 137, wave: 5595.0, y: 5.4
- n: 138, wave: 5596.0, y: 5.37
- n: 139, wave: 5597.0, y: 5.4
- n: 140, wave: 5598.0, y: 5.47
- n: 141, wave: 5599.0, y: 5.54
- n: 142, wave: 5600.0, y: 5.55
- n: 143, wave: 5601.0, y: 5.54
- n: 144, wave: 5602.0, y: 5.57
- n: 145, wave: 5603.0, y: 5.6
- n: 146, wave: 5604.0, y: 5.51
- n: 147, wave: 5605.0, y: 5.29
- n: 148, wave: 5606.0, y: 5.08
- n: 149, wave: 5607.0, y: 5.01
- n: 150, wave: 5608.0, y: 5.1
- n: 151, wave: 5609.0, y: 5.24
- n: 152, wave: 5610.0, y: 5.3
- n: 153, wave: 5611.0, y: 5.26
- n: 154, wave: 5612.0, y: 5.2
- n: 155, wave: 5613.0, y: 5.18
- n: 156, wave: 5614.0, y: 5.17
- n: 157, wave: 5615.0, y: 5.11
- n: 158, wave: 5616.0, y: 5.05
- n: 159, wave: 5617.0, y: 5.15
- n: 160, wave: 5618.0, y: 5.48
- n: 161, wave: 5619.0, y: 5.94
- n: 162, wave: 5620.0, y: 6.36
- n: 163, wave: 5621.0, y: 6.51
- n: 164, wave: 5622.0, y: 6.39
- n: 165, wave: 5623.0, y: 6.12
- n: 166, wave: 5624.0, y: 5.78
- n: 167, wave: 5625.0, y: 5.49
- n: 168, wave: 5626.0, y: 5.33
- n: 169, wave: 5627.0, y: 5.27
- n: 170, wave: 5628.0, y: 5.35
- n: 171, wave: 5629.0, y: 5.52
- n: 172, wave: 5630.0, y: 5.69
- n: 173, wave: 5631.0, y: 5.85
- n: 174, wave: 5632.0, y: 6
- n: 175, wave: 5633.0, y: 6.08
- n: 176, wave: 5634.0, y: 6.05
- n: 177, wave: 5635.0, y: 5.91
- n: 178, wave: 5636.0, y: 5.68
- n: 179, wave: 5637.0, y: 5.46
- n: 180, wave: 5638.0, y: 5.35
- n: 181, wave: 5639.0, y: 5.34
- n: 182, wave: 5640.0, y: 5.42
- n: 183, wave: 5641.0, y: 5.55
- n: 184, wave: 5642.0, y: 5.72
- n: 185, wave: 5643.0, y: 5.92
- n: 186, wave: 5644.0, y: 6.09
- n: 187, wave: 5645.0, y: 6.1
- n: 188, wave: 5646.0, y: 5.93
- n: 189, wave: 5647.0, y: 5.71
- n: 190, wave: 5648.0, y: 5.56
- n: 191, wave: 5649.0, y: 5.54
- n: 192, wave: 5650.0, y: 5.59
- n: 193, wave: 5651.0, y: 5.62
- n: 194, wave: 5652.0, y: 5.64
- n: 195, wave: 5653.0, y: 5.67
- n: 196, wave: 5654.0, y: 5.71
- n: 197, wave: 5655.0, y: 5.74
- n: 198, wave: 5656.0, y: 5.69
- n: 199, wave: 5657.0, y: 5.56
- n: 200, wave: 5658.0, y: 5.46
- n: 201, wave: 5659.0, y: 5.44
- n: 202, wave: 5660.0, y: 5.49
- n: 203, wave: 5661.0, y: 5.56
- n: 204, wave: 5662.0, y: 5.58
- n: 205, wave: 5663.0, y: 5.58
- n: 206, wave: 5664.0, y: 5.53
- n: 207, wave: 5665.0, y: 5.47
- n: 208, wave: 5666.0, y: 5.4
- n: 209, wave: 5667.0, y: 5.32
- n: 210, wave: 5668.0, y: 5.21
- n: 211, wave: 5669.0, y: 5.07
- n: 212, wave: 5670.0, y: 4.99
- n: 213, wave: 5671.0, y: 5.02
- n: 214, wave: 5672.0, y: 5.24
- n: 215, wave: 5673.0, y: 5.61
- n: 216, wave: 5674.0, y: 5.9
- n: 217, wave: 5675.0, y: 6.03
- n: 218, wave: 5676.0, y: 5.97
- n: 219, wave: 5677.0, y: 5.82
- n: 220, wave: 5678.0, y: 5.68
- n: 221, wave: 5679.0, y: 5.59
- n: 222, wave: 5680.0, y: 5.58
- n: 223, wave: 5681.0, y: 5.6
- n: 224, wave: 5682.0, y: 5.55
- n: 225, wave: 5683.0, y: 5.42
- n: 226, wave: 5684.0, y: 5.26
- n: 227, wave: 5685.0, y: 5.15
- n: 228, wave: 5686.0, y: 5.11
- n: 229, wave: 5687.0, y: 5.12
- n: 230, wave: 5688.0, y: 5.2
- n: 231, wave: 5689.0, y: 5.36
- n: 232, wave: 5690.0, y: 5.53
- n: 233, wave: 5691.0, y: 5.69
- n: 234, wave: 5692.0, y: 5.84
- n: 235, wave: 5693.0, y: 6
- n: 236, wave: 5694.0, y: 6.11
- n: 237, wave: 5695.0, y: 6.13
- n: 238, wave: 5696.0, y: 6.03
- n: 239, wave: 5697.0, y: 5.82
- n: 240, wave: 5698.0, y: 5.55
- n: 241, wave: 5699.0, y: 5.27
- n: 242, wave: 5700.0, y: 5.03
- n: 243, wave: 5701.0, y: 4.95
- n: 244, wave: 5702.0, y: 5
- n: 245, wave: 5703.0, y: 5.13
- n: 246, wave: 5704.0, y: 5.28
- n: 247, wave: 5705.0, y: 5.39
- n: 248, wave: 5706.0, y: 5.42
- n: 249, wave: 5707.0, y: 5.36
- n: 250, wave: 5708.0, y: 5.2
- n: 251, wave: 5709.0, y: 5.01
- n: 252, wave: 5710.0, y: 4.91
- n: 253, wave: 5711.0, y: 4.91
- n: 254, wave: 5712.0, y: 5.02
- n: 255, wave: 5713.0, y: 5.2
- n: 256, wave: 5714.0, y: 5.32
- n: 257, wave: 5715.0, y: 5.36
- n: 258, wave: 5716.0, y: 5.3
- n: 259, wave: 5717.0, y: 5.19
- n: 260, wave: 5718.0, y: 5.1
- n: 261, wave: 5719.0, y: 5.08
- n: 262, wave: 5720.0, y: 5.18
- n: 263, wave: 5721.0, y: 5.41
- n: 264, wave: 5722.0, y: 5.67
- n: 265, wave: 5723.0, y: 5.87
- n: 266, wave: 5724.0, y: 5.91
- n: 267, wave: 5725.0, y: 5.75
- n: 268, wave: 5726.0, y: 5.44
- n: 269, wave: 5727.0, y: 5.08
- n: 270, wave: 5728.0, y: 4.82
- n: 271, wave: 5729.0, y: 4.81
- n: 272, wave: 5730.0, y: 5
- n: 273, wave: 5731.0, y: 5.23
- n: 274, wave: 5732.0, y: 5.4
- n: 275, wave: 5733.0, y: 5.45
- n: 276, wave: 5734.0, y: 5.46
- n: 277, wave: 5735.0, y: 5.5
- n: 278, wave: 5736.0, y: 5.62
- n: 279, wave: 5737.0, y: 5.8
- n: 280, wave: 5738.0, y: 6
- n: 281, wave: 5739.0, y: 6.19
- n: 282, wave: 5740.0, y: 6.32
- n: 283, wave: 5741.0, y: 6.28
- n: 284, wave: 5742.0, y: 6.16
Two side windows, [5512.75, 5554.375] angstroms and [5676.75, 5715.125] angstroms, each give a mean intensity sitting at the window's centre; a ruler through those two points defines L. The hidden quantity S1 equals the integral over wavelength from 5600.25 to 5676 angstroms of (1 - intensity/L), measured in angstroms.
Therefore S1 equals 6.5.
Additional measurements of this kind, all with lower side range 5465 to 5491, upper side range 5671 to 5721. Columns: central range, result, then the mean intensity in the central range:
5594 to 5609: 1.5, 5.39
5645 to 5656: 0.0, 5.69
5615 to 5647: 0.4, 5.73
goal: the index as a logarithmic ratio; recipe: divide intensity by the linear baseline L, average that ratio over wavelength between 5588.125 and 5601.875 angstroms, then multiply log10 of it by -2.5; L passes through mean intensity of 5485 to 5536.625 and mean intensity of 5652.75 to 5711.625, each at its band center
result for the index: 0.139 mag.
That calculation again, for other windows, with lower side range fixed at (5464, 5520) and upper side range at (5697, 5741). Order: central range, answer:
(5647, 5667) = 0.007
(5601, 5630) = 0.055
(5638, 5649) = -0.009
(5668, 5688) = 0.015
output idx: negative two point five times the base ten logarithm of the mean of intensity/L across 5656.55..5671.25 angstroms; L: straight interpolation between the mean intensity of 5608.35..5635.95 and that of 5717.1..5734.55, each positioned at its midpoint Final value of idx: 0.024 mag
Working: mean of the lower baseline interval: 5.62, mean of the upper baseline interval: 5.33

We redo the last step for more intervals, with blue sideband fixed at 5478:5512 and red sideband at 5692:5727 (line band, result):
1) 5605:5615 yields 0.09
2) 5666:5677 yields 0.01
